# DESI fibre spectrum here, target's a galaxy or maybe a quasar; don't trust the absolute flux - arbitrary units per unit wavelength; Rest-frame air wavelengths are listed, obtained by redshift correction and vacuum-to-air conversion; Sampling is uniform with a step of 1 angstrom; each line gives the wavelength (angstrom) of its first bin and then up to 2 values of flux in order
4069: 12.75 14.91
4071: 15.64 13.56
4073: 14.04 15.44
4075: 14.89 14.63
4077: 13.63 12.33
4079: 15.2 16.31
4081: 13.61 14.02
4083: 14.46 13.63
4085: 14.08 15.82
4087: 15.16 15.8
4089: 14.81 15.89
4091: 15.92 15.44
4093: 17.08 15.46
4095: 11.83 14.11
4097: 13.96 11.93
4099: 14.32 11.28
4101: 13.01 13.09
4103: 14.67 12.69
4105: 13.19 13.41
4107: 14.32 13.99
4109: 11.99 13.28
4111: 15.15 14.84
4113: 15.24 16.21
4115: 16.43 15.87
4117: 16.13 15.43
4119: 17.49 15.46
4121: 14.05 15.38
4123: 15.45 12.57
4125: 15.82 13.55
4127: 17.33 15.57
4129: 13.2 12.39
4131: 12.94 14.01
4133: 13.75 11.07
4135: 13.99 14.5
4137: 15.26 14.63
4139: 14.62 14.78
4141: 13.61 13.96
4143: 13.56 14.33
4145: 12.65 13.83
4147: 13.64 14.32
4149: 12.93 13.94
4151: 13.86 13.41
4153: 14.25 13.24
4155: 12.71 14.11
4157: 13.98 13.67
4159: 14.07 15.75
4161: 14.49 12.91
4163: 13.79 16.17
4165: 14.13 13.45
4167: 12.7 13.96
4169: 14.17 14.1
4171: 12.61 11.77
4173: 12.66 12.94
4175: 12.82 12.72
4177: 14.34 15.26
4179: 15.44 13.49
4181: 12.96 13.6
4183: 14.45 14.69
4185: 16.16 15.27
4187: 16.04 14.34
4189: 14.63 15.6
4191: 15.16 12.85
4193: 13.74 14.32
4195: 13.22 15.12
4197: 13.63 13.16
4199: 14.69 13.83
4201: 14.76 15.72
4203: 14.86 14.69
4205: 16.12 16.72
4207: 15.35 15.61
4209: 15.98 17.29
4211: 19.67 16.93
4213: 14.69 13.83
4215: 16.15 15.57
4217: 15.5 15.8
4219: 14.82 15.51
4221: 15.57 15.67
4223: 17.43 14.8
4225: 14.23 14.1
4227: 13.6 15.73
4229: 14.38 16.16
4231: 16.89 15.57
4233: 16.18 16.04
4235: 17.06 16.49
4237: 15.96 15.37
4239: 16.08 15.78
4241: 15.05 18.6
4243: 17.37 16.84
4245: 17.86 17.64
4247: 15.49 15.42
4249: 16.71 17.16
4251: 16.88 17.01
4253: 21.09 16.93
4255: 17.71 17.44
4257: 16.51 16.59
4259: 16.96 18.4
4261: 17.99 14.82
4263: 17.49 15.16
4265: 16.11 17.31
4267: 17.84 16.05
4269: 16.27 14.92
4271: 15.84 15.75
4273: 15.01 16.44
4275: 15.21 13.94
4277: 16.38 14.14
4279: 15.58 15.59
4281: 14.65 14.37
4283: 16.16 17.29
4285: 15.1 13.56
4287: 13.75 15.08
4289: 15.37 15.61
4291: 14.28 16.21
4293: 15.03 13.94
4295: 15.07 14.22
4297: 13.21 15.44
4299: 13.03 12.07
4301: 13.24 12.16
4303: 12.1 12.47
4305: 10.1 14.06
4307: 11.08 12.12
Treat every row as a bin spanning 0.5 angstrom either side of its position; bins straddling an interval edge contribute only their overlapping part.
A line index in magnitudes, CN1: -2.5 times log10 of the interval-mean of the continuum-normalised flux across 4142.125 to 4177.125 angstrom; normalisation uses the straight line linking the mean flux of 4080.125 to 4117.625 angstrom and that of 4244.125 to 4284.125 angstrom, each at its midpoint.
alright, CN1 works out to 0.11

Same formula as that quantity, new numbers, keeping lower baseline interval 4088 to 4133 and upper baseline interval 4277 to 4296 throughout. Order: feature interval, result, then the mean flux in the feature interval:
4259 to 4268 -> -0.13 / 16.8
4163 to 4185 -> 0.07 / 13.8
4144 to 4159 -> 0.07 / 13.6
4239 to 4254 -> -0.14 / 17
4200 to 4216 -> -0.07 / 15.8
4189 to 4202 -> 0.04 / 14.3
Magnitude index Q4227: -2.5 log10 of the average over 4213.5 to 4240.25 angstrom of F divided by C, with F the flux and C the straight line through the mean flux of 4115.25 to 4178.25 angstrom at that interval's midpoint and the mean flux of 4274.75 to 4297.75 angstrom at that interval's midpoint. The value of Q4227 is -0.07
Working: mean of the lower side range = 14.1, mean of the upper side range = 14.9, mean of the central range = 15.6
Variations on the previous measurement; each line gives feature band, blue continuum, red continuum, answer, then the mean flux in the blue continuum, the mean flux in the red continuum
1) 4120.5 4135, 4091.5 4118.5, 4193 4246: 0.033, 14.2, 15.6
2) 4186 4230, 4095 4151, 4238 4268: 0.056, 14.1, 16.9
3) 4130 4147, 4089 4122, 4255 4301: 0.068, 14.5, 15.5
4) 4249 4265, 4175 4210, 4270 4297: -0.148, 14.7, 15.1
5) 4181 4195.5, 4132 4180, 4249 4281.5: 0.004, 13.8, 16.4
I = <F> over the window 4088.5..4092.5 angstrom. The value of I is 15.5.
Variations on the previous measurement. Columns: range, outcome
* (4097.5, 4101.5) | 12.6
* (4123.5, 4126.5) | 14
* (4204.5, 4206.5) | 16.4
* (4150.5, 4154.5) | 13.7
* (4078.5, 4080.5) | 15.8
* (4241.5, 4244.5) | 17.6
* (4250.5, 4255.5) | 17.9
